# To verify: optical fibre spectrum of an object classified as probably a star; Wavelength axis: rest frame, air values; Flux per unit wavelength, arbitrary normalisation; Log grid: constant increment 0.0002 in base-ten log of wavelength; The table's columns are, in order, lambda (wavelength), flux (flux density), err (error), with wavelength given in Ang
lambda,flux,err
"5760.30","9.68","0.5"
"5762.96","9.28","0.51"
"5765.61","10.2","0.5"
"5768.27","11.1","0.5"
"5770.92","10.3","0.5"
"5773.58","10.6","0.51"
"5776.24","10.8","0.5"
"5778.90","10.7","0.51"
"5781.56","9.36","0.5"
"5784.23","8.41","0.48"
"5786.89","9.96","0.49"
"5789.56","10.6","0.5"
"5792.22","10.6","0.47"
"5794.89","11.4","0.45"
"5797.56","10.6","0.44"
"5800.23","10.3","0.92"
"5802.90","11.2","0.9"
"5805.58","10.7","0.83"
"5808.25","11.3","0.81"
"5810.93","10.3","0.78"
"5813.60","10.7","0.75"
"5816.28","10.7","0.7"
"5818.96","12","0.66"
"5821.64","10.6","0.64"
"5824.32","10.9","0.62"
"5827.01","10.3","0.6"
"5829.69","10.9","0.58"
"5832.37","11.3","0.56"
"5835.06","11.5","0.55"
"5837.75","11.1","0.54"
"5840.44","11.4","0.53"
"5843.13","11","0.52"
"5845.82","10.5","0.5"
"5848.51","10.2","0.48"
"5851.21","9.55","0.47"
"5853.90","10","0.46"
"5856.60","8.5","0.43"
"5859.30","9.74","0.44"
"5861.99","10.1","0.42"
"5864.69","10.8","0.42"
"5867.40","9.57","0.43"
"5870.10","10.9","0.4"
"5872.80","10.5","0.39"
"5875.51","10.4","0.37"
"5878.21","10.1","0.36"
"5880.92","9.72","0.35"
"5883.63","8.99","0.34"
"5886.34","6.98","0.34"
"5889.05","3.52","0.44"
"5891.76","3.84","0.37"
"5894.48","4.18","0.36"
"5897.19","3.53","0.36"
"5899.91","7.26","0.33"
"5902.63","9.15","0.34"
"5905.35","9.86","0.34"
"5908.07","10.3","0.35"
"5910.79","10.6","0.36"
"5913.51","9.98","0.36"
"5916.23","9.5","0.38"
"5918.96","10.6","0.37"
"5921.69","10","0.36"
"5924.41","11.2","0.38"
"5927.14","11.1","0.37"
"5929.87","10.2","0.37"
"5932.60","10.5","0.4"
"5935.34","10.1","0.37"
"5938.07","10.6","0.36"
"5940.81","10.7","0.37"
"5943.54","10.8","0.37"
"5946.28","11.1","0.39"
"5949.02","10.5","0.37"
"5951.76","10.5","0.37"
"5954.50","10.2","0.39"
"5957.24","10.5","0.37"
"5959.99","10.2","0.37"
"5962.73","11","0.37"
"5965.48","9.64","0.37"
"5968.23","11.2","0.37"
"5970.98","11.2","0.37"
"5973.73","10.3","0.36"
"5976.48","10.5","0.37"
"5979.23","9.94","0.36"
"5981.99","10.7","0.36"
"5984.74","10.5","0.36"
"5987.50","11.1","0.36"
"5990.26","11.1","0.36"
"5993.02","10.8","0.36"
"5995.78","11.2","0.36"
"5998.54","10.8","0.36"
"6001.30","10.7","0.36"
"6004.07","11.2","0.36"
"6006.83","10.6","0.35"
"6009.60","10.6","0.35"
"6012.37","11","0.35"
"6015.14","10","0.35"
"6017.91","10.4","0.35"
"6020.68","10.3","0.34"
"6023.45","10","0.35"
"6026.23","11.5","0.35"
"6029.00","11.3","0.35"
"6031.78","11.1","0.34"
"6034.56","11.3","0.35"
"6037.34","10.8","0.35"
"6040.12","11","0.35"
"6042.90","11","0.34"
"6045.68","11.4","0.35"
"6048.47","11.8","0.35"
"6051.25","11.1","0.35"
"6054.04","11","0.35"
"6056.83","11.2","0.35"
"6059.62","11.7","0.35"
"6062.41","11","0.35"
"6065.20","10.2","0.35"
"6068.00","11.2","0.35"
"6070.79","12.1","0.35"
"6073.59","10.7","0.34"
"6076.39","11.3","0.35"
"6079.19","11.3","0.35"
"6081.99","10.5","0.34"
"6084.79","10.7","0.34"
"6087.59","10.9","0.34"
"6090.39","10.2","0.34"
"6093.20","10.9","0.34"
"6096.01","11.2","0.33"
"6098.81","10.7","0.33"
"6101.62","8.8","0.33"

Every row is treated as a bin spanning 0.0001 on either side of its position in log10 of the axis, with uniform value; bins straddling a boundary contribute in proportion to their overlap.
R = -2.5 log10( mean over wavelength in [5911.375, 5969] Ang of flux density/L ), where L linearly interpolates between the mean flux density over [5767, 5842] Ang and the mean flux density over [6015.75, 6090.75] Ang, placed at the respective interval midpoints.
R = 0.040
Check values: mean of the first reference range 10.7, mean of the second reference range 11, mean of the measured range 10.5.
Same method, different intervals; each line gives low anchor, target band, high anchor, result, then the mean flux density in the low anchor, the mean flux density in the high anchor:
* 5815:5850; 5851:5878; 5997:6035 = 0.09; 10.9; 10.8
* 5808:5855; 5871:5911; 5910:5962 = 0.32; 10.8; 10.5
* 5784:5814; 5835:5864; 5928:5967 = 0.03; 10.6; 10.5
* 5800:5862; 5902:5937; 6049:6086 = 0.06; 10.6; 11.1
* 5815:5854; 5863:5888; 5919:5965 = 0.11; 10.8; 10.6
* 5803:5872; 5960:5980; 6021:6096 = 0.03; 10.6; 11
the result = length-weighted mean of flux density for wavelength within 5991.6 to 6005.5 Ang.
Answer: 10.9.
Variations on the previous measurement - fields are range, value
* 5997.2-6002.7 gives 10.7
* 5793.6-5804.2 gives 10.9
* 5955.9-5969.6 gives 10.5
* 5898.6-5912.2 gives 9.45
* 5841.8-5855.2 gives 10.3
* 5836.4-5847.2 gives 11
